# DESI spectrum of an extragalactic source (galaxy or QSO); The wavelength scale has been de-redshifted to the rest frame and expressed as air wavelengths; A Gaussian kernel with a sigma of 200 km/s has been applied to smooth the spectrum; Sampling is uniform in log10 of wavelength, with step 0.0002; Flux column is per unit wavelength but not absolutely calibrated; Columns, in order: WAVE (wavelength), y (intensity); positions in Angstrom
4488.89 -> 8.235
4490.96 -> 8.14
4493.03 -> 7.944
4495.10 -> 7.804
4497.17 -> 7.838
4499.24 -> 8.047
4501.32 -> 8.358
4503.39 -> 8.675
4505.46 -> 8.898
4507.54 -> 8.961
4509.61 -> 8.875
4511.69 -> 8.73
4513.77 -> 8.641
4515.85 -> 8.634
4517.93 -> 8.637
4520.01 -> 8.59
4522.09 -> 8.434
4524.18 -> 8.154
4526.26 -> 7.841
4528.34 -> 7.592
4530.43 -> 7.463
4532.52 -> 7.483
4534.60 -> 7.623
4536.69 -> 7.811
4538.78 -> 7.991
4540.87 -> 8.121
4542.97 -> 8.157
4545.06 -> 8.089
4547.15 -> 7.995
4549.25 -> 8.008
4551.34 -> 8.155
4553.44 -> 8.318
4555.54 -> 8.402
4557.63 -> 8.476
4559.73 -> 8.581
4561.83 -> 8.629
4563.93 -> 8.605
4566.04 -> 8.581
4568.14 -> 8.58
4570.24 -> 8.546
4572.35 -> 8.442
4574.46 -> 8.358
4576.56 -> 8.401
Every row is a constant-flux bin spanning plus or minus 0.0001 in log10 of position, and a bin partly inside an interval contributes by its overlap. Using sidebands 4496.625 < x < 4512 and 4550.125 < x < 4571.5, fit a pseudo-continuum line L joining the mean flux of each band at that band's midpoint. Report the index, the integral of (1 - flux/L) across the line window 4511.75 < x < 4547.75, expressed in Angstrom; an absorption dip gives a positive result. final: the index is 1.8 Angstrom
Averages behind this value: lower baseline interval 8.56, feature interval 8.09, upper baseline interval 8.48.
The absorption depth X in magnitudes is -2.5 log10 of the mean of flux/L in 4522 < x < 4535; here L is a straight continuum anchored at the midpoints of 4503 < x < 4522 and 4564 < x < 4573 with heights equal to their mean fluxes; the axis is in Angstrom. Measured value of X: 0.121 mag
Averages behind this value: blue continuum 8.73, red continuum 8.54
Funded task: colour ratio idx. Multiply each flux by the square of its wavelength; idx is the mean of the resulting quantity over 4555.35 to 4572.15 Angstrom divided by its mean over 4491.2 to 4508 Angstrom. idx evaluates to 1.1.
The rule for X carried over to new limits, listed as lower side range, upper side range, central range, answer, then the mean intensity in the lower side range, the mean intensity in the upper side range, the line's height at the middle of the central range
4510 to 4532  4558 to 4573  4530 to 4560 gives 0.05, 8.27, 8.56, 8.43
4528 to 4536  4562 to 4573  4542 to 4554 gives -0.01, 7.55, 8.56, 8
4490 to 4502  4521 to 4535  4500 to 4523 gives -0.10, 8.01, 7.81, 7.91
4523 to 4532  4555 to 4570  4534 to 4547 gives 0.01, 7.75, 8.56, 8.05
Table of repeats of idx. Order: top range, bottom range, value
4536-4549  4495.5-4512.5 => 0.96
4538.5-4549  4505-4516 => 0.93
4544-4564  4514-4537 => 1.05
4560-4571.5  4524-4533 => 1.14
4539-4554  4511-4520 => 0.95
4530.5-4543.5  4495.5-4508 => 0.94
